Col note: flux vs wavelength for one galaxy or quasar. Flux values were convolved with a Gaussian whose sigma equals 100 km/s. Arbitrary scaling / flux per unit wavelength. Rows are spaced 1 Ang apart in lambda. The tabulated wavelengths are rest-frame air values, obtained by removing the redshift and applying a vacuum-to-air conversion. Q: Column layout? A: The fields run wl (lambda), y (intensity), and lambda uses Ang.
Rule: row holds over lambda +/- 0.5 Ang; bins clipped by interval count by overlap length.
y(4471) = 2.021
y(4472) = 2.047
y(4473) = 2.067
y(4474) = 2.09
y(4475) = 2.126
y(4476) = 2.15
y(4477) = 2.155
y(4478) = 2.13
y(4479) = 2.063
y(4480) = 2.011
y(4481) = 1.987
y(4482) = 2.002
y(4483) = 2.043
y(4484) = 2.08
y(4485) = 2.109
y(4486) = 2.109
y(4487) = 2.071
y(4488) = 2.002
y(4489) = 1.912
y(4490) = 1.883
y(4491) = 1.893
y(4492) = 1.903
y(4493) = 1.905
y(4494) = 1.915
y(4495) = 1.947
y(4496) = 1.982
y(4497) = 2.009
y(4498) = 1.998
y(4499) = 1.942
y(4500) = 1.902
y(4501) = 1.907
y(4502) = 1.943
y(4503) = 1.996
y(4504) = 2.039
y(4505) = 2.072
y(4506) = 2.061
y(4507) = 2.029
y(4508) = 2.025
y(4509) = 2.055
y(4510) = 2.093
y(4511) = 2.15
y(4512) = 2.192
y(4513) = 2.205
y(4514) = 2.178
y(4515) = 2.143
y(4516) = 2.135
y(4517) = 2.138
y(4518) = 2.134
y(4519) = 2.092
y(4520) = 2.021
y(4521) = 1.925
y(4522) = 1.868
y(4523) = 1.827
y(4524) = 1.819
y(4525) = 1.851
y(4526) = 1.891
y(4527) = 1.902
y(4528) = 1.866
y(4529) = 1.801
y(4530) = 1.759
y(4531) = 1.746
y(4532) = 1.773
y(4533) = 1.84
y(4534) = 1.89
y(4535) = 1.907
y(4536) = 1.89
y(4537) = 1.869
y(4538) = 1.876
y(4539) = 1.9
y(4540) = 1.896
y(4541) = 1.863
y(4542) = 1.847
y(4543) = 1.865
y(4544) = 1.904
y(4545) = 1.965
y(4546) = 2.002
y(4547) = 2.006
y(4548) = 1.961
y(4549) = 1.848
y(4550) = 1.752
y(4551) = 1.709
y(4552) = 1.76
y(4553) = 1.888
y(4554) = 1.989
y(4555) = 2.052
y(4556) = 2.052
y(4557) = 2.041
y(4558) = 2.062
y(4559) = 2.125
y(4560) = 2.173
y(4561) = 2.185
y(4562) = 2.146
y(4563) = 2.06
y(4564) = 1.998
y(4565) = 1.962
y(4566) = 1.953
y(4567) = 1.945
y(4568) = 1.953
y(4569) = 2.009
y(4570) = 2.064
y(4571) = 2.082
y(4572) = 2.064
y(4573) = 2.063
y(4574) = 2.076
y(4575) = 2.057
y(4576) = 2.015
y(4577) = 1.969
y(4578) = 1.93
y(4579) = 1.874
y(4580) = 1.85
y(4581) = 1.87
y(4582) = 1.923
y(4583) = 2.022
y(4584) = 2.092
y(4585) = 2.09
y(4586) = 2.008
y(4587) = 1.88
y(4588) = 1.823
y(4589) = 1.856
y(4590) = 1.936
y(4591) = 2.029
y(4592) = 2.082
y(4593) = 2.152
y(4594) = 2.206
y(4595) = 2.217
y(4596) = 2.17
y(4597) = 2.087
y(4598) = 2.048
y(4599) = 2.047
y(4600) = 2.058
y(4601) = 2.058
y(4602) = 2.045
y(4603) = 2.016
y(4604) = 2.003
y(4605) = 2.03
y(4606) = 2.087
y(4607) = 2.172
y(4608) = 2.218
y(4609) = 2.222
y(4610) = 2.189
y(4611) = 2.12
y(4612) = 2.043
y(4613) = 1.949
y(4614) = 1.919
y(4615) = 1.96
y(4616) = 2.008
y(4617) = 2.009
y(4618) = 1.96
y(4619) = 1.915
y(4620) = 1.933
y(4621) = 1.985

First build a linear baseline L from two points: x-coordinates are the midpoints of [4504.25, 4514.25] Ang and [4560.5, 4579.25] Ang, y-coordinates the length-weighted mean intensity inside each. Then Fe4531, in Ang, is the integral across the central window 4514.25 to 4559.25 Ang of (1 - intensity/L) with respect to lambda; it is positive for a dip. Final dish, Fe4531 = 3.2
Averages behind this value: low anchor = 2.1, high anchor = 2.02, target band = 1.92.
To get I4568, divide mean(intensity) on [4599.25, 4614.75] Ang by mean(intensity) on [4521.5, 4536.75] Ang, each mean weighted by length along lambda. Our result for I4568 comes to 1.13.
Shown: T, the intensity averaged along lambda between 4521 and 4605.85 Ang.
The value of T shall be 1.97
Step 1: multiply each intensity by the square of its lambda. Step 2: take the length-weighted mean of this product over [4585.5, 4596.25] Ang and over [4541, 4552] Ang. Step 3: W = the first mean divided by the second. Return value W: 1.10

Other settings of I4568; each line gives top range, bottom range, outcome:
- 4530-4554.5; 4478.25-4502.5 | 0.94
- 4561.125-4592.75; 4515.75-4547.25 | 1.05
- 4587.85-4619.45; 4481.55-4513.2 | 1.02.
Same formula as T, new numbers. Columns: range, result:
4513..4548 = 1.93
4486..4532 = 1.98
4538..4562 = 1.95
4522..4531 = 1.84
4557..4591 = 2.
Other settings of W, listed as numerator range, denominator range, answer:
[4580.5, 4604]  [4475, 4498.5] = 1.06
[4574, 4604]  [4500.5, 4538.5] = 1.05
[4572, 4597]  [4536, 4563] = 1.05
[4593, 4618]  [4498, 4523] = 1.06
